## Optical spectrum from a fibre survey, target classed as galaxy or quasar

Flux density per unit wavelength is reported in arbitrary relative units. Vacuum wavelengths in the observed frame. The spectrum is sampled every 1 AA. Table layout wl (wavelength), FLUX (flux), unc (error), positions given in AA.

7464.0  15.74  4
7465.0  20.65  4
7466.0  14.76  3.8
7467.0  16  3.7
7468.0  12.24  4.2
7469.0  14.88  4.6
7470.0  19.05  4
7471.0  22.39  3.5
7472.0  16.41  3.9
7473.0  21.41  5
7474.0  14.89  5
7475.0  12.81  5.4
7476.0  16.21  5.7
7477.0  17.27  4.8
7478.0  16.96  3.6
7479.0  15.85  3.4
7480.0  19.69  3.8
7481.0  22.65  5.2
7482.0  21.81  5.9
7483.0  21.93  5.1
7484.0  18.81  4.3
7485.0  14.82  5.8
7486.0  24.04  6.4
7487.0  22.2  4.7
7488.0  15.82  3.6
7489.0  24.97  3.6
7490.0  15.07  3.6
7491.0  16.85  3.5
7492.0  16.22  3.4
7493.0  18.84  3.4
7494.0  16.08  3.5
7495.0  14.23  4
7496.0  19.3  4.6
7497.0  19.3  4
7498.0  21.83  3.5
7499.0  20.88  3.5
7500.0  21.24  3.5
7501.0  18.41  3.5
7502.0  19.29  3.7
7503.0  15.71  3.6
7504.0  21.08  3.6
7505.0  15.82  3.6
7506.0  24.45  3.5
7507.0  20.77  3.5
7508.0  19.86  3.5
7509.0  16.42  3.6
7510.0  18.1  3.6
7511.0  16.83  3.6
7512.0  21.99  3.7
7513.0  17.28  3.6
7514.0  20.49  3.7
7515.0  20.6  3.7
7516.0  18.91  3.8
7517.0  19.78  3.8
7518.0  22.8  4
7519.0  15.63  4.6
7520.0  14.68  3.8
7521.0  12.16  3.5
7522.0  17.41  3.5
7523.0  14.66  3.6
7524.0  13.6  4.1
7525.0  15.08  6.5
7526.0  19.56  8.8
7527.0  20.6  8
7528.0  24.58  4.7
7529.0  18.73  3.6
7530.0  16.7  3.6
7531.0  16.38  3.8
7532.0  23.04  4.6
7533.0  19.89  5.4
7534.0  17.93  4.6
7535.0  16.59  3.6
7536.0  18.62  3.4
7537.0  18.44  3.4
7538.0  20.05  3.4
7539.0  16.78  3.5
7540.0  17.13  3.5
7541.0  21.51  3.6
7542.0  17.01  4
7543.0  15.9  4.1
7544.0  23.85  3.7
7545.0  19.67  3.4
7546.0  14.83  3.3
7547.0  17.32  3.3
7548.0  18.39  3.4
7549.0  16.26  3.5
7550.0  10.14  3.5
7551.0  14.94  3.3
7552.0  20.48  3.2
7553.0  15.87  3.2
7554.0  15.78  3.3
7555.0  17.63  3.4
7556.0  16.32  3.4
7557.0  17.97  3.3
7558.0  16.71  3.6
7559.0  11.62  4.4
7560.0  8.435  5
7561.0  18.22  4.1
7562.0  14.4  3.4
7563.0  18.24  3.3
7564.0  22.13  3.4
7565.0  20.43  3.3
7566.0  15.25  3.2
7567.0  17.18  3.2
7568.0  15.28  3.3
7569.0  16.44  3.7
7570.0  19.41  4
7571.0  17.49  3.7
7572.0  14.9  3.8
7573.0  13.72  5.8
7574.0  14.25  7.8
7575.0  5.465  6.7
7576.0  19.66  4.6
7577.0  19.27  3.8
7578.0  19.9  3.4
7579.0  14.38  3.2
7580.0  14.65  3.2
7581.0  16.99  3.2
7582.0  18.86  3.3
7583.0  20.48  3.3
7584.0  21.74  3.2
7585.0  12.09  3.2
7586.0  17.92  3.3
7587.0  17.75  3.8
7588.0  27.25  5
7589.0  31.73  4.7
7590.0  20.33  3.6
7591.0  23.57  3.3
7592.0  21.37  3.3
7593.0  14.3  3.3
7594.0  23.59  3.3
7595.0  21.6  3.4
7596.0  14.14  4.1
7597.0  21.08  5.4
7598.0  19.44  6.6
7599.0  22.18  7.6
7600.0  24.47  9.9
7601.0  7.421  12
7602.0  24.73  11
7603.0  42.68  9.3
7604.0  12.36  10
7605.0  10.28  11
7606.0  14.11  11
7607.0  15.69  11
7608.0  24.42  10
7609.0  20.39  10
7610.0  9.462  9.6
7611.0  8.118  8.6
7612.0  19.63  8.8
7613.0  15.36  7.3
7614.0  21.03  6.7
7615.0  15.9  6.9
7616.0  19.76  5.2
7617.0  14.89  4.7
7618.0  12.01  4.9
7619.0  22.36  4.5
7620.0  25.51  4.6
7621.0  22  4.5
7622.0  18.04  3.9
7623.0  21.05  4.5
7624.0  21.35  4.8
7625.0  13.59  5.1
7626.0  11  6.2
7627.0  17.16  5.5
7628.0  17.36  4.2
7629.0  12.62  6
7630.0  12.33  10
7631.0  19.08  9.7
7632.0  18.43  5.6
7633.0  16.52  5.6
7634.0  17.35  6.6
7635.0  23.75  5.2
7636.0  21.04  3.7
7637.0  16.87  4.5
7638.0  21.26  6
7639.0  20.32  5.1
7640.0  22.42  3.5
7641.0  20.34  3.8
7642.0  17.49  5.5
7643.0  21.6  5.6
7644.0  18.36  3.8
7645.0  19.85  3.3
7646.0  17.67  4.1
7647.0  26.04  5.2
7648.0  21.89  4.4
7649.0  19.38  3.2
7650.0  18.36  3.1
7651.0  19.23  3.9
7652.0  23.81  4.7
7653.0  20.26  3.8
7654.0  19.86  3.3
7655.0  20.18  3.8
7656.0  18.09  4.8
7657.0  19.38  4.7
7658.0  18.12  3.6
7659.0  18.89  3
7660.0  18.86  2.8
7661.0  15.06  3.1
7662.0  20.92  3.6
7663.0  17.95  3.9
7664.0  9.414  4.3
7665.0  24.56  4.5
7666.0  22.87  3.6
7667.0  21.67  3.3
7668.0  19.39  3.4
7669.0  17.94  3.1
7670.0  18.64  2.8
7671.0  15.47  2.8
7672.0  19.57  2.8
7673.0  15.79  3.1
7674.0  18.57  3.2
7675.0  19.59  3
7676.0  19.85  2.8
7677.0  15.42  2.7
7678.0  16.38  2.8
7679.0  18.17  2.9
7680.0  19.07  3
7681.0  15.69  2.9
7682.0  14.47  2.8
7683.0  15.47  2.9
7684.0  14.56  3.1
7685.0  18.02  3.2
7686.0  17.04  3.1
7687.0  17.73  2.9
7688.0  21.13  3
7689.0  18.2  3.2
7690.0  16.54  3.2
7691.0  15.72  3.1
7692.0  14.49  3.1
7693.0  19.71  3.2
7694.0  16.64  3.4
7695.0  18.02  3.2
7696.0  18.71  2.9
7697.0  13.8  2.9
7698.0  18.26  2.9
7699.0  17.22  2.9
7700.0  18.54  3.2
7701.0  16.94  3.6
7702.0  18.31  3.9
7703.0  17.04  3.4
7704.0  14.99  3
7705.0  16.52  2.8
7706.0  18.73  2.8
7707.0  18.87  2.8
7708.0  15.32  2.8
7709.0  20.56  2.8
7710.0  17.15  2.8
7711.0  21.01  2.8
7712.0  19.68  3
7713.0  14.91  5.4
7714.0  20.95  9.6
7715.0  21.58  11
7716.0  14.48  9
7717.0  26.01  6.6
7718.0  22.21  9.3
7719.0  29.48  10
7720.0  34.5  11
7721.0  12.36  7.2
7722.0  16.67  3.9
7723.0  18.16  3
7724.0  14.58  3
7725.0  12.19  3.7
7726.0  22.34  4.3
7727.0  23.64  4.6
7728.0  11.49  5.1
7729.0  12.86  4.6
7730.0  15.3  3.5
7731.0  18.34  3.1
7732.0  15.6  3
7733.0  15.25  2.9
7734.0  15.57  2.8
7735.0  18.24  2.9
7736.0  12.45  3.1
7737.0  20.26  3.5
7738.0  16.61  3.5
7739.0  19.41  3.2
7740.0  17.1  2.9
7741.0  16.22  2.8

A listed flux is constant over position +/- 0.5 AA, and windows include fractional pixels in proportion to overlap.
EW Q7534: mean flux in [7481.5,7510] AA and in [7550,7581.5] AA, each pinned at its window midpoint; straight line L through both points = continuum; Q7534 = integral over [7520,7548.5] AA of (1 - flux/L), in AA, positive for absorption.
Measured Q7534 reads -0.9 AA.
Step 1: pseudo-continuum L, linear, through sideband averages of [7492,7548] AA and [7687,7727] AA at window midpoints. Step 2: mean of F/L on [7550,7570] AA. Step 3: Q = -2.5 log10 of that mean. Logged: 0.13 mag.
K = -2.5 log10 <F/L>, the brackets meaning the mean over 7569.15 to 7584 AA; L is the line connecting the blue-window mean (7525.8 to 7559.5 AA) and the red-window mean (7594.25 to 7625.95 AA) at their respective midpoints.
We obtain 0.100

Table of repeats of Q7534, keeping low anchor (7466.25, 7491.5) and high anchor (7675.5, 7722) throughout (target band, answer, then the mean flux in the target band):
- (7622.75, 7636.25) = 0.8 AA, 17.2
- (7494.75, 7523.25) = -0.8 AA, 18.7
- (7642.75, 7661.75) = -1.5 AA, 19.7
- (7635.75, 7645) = -0.9 AA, 19.9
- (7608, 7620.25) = 0.7 AA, 17.2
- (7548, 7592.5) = 2.1 AA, 17.4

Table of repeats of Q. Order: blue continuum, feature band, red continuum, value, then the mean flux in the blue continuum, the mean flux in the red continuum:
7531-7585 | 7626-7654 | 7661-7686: -0.09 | 17.1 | 17.8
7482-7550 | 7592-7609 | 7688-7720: -0.06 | 18.5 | 18.7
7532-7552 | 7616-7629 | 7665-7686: 0.00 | 17.9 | 18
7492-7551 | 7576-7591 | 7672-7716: -0.09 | 18.3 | 17.6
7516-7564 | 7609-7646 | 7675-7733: -0.02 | 17.4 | 17.9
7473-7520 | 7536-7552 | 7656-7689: 0.06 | 18.8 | 18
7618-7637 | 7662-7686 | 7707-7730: 0.05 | 18.2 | 19.1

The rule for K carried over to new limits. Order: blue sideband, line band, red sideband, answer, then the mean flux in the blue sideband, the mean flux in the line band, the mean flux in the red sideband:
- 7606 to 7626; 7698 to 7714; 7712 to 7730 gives 0.07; 17.7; 17.8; 19.2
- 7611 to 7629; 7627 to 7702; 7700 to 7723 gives 0.01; 17.7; 18.4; 19.4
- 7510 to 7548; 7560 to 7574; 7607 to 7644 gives 0.09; 18.3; 16.7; 18.1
